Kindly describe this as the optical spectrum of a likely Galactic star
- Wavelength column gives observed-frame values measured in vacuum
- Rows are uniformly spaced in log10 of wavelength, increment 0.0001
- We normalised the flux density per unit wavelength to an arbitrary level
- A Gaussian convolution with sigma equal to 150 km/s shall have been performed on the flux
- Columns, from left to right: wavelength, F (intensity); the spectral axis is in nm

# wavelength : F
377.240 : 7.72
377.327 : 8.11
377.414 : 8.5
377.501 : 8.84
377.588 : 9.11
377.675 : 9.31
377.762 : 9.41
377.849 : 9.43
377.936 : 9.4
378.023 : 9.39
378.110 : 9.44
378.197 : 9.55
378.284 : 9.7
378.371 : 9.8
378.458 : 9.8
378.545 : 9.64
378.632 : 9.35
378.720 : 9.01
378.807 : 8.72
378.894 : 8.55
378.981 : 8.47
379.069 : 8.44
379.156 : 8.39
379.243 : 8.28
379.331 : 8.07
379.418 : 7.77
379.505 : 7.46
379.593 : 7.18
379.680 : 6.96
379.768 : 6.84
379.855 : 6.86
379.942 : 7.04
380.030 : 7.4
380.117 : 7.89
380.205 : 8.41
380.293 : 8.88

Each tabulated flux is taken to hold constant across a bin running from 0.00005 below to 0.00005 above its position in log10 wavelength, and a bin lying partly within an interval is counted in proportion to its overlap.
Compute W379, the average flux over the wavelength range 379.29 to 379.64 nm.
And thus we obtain 7.62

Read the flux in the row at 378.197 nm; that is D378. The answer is 9.55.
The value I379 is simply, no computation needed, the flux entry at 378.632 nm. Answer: 9.35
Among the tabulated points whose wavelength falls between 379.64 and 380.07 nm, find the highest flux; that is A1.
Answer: 7.4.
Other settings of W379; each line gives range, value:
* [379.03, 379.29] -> 8.36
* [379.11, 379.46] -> 8.14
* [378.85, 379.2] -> 8.47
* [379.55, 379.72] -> 7.09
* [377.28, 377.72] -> 8.76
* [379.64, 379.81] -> 6.88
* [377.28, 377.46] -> 8.29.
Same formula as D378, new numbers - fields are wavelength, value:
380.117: 7.89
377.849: 9.43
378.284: 9.7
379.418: 7.77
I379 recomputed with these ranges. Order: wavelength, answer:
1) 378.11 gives 9.44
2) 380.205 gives 8.41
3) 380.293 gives 8.88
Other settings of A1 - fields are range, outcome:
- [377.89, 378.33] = 9.7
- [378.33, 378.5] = 9.8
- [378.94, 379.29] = 8.47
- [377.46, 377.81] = 9.41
